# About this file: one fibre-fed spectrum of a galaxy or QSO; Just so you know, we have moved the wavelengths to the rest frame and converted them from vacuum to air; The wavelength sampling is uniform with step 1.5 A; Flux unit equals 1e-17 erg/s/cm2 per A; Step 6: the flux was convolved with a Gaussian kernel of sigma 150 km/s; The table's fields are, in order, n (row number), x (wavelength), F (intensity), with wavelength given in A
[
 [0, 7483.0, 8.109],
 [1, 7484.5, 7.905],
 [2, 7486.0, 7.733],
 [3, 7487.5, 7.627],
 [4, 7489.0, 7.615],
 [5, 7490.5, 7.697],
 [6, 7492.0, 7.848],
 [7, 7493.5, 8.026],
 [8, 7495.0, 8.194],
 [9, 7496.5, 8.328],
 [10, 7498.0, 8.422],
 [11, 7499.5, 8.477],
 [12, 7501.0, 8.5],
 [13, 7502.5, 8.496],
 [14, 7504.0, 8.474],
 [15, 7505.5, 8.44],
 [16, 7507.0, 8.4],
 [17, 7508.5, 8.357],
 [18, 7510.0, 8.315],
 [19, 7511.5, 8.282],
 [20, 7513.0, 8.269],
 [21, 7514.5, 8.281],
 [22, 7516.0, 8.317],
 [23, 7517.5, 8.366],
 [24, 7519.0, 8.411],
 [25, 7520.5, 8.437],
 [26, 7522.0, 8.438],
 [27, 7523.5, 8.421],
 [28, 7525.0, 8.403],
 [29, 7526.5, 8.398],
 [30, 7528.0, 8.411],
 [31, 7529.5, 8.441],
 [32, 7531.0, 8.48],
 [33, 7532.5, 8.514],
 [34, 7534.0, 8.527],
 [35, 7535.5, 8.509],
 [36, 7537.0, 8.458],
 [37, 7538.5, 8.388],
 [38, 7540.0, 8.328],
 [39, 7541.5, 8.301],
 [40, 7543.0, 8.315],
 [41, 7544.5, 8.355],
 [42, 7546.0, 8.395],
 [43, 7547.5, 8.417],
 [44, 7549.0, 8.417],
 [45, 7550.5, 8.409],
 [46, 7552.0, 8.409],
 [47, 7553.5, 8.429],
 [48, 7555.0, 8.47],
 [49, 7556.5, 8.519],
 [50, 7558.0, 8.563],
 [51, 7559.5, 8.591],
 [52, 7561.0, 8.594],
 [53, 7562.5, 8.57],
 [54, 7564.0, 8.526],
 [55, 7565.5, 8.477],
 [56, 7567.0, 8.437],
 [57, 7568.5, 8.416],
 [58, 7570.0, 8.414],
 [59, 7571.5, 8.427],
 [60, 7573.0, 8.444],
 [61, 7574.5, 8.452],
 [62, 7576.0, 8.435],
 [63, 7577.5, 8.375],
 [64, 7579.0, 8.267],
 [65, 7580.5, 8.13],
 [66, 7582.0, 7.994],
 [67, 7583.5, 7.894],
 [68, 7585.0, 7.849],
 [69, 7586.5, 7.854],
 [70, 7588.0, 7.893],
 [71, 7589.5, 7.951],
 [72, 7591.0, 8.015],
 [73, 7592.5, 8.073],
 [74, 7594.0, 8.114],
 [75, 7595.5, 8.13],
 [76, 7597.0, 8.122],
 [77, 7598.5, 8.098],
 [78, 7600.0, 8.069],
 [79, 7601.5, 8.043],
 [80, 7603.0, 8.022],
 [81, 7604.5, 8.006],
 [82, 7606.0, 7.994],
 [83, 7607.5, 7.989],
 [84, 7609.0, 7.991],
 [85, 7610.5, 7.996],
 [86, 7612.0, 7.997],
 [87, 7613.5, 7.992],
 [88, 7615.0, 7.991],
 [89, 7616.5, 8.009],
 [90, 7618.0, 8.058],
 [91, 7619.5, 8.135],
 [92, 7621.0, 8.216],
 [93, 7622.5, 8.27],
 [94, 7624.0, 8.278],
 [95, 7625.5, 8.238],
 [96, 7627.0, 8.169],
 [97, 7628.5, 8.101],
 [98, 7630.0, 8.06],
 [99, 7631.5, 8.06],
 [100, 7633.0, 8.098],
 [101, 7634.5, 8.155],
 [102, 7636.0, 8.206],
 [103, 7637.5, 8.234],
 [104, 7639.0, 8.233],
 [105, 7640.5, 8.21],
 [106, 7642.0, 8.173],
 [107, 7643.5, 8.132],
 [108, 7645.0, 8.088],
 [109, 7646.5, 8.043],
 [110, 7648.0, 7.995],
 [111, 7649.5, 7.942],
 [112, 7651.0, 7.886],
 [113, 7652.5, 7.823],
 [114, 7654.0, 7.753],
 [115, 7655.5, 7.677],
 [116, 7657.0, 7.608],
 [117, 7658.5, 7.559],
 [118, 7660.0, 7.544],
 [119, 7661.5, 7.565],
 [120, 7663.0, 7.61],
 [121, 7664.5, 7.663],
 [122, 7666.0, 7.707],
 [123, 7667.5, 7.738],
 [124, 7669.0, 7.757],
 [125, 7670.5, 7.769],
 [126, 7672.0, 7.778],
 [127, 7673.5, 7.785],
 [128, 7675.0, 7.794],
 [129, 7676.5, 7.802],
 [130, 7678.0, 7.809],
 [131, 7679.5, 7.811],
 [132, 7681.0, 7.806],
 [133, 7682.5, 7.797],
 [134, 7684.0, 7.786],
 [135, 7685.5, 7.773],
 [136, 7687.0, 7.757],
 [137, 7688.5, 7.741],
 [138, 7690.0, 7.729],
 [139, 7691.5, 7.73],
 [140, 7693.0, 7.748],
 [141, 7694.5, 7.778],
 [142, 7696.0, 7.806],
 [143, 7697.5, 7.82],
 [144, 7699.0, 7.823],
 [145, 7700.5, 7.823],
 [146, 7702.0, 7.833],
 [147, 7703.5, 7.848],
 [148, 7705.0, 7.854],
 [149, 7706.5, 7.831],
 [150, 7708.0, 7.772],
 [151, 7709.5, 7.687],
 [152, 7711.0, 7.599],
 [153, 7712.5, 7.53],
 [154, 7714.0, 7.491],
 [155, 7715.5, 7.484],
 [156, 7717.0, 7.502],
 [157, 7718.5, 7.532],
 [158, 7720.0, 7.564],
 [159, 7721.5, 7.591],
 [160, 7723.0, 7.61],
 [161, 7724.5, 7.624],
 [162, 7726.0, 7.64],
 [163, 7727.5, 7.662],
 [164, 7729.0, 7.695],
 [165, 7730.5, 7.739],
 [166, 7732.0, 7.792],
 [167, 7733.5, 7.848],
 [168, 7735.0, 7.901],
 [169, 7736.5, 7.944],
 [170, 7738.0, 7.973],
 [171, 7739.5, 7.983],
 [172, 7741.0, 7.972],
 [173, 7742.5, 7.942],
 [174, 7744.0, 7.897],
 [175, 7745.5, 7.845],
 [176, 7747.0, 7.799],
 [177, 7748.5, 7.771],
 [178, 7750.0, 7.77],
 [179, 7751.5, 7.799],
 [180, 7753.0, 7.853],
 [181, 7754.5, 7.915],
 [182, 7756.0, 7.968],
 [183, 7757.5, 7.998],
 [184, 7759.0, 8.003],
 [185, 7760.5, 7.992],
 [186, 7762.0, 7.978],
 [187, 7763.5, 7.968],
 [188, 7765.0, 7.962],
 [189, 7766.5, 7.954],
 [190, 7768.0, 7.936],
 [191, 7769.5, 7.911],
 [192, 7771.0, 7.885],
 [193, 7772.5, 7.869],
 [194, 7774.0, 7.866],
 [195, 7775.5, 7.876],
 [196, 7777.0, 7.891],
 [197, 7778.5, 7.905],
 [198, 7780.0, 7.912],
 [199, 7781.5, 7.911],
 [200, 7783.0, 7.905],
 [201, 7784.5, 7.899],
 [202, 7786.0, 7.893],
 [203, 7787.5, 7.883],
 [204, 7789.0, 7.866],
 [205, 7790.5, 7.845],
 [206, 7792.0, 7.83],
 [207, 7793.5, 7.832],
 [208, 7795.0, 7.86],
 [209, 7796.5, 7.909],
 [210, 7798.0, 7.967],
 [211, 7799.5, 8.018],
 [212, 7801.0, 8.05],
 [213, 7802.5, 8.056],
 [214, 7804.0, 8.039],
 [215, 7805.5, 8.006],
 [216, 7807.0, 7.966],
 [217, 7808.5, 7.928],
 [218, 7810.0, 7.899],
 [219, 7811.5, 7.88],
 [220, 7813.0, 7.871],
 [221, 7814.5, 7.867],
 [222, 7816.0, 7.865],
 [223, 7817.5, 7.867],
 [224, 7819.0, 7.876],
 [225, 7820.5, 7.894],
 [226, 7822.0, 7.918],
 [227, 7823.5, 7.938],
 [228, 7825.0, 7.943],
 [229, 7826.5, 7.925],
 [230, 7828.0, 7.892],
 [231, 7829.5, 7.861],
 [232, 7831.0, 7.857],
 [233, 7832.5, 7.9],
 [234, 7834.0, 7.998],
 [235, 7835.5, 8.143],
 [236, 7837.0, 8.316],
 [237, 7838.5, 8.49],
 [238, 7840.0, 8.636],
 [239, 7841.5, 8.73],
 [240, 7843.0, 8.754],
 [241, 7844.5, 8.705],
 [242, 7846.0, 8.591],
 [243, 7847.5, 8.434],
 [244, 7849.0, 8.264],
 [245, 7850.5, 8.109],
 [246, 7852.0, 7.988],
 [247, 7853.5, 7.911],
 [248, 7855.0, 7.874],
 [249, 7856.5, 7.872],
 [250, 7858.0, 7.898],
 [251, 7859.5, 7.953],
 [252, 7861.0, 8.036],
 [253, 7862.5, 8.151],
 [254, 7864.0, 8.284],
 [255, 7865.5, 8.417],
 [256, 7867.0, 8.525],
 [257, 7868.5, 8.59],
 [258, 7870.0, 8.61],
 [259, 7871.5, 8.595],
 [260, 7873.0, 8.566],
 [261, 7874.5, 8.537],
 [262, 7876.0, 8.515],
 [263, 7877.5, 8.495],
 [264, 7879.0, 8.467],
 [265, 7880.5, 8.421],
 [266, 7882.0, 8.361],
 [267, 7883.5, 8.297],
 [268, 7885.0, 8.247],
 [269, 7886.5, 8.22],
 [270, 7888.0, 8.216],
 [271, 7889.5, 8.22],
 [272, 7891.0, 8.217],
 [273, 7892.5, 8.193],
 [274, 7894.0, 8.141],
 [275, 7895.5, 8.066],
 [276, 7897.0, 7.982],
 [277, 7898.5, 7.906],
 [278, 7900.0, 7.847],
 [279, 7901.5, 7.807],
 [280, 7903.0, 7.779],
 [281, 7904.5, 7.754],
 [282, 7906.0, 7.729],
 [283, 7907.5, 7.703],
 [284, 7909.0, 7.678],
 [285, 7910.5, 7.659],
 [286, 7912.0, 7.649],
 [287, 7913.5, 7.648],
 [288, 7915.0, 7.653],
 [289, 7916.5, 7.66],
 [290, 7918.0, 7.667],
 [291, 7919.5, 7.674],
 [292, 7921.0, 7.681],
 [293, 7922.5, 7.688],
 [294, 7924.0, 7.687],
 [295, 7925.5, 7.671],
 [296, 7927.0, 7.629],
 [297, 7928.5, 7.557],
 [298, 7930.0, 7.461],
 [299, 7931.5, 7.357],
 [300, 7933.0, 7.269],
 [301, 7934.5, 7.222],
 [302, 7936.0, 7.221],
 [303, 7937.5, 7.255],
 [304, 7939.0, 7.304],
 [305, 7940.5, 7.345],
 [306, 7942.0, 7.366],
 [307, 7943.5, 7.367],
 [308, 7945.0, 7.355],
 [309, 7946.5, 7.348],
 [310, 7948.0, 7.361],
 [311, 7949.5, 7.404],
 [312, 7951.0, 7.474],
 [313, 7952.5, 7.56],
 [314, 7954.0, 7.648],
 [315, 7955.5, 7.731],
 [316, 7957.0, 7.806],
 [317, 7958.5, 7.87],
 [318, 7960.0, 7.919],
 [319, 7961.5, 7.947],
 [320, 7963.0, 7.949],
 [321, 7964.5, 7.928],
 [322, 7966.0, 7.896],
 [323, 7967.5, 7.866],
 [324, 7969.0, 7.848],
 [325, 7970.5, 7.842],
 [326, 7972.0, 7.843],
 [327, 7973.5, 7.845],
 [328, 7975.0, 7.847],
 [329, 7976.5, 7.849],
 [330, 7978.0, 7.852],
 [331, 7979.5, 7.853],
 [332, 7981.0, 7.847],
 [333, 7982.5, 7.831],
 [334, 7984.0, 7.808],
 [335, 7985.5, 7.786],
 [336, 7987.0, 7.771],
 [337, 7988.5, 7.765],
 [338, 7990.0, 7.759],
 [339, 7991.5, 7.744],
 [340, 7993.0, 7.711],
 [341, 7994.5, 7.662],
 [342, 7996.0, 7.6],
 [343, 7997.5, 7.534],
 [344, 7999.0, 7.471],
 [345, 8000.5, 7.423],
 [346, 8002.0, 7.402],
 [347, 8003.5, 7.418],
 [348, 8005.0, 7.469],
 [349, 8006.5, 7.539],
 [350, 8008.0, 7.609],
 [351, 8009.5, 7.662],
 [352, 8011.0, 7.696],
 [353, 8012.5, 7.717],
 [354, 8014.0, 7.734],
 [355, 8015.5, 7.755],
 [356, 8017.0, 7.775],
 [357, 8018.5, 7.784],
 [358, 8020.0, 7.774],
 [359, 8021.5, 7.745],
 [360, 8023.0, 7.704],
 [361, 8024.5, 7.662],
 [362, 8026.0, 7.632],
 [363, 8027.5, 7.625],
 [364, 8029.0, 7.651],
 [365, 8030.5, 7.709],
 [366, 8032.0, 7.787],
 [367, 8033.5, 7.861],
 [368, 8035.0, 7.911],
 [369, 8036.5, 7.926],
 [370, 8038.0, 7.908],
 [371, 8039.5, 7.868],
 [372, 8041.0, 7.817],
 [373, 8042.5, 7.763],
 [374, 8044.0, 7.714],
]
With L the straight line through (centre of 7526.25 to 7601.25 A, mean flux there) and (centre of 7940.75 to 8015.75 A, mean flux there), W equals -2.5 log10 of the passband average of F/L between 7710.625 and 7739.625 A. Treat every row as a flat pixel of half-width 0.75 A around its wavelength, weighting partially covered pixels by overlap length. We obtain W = 0.05 mag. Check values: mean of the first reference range 8.32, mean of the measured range 7.68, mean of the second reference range 7.68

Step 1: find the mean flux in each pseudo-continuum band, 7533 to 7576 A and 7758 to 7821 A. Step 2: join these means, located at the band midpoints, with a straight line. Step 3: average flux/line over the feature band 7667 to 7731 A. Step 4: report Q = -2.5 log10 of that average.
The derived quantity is 0.055 mag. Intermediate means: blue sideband 8.45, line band 7.72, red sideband 7.92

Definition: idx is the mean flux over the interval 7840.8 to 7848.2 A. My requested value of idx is 8.64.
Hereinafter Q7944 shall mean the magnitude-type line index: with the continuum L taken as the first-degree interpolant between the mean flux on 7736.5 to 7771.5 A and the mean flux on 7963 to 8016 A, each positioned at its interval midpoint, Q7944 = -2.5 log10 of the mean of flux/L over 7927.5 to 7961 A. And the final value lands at 0.04 mag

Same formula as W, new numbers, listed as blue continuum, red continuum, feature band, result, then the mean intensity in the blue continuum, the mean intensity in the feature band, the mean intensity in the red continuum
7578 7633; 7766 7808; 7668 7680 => 0.030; 8.06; 7.79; 7.92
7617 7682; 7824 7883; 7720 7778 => 0.033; 7.94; 7.85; 8.27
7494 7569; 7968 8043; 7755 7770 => 0.016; 8.42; 7.97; 7.73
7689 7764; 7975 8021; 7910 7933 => 0.015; 7.78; 7.61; 7.69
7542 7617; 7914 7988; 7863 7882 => -0.097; 8.23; 8.49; 7.65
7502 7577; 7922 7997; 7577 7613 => 0.039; 8.43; 8.03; 7.65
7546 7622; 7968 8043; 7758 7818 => 0.008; 8.22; 7.92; 7.73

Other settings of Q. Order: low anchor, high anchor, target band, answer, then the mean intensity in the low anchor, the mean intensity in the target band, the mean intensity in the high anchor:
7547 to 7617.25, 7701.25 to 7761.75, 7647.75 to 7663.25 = 0.04 mag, 8.22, 7.72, 7.78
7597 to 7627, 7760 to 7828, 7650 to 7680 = 0.04 mag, 8.08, 7.72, 7.92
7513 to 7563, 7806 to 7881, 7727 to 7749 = 0.06 mag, 8.43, 7.85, 8.18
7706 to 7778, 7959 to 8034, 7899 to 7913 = 0.00 mag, 7.8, 7.74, 7.73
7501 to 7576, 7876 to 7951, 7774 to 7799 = 0.01 mag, 8.43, 7.89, 7.76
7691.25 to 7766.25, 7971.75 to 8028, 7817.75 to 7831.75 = -0.02 mag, 7.79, 7.9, 7.7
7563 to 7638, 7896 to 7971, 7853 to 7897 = -0.07 mag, 8.14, 8.27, 7.63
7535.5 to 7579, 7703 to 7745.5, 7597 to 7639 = 0.01 mag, 8.44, 8.09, 7.73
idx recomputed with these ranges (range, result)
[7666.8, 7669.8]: 7.75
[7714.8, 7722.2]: 7.53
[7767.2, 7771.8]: 7.91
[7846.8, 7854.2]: 8.14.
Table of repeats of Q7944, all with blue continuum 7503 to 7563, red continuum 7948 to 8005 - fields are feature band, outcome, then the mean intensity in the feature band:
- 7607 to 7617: 0.04 mag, 7.99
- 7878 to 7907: -0.03 mag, 8.1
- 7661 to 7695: 0.06 mag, 7.75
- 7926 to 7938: 0.06 mag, 7.38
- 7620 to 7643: 0.01 mag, 8.18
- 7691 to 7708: 0.05 mag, 7.81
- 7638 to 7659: 0.04 mag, 7.95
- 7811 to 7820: 0.01 mag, 7.87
